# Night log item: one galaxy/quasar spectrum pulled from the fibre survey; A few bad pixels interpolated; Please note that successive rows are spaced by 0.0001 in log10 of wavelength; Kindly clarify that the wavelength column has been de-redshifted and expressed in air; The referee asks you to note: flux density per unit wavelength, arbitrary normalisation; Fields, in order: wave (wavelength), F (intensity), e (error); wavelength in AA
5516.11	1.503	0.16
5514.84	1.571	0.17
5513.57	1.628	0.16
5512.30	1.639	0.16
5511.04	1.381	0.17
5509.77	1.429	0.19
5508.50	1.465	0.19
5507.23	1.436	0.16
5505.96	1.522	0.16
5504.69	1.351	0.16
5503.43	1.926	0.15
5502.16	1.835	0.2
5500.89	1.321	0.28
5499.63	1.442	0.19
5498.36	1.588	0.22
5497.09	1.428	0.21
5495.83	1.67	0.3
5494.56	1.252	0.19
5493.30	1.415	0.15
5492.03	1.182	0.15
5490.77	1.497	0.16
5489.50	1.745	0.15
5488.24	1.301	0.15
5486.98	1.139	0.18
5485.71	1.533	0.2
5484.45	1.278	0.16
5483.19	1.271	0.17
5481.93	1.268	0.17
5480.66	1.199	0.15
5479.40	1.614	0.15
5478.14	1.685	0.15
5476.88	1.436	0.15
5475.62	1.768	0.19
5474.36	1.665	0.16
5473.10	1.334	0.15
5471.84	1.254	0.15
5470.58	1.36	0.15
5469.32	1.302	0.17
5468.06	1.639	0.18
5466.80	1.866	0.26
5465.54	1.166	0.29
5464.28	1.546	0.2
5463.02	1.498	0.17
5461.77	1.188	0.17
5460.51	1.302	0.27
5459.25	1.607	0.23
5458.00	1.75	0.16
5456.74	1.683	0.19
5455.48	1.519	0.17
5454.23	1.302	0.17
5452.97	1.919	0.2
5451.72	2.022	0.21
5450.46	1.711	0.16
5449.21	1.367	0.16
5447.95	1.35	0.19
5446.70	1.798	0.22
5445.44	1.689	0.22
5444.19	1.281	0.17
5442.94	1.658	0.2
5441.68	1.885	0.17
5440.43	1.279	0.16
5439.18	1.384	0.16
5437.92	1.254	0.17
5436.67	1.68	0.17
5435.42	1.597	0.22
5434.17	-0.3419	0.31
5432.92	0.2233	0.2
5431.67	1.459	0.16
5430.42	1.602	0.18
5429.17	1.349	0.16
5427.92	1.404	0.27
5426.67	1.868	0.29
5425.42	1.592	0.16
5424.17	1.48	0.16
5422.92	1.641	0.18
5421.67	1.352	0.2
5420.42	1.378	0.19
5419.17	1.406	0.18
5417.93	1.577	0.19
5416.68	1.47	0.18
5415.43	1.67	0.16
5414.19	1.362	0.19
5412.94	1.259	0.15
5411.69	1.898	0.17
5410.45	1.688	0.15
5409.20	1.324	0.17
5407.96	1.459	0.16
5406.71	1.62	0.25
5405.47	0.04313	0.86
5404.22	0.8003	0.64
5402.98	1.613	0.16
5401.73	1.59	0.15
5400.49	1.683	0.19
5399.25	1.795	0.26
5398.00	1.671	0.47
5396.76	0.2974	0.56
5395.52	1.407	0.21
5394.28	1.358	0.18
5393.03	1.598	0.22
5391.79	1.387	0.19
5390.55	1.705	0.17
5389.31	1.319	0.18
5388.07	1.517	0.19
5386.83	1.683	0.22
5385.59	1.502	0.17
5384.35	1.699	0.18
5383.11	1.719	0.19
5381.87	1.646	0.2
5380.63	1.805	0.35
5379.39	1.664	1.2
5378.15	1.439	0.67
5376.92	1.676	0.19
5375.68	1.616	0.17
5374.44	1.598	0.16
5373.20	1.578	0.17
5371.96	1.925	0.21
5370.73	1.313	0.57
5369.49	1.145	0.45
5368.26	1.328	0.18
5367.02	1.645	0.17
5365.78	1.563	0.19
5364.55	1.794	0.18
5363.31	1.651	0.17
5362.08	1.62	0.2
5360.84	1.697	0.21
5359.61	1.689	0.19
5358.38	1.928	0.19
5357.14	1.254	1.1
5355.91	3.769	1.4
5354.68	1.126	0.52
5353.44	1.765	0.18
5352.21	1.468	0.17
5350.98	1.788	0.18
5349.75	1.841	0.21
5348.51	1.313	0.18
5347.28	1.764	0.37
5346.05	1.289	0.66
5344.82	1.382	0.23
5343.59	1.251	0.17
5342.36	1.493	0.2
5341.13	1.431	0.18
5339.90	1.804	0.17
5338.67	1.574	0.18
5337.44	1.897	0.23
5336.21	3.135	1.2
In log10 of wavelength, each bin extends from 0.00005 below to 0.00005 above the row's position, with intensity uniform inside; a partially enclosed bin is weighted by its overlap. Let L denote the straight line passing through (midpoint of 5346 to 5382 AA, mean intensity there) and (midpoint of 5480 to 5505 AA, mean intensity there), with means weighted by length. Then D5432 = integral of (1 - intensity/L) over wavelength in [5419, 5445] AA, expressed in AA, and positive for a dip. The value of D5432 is 3.1 AA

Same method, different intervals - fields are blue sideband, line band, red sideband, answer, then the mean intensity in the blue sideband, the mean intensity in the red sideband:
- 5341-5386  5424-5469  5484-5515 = 2.3 AA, 1.63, 1.48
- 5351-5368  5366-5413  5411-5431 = 4.7 AA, 1.76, 1.52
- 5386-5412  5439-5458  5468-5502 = -2.5 AA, 1.4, 1.43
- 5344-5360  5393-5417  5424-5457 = 2.7 AA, 1.72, 1.44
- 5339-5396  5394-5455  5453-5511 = 5.0 AA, 1.61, 1.47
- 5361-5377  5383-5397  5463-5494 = 0.9 AA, 1.57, 1.44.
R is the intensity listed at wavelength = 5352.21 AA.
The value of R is 1.468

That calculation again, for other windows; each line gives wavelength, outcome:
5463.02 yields 1.498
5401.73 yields 1.59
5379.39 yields 1.664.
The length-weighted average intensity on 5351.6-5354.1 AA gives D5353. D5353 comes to 1.61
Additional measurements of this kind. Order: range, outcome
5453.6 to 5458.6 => 1.56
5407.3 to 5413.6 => 1.52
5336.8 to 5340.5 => 1.77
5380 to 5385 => 1.71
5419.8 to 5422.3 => 1.36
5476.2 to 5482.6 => 1.44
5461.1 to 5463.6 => 1.34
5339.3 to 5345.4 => 1.47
